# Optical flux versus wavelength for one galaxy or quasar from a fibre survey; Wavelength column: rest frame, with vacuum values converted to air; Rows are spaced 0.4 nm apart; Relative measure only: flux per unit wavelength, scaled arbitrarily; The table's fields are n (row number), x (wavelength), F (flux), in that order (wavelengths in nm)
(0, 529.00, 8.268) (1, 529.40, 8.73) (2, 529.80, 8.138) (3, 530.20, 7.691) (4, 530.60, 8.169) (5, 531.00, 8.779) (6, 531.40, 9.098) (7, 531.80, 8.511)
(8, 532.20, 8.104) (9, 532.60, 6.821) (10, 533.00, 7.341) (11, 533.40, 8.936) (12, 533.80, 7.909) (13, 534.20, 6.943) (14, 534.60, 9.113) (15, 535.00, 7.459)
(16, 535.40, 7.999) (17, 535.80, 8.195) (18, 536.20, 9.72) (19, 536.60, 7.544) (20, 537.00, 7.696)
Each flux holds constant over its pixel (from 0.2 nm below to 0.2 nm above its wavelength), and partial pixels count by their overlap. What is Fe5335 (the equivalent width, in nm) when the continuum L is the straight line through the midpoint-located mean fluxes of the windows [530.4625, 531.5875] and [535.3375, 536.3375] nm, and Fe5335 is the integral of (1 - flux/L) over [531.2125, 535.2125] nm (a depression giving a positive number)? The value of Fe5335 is 0.306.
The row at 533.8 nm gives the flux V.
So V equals 7.909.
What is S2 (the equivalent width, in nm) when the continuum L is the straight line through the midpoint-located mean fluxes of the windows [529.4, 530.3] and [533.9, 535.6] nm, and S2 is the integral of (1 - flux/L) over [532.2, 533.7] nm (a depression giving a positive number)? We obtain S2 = 0.04 nm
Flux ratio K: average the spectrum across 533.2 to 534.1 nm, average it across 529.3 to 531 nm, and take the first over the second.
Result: 1.0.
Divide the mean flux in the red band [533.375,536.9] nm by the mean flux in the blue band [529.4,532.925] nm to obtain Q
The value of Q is 1.00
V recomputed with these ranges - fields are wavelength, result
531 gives 8.779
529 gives 8.268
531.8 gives 8.511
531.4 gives 9.098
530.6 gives 8.169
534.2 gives 6.943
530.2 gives 7.691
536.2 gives 9.72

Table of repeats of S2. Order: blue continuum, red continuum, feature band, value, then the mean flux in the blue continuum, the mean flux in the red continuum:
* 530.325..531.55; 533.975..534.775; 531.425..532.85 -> 0.08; 8.6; 7.99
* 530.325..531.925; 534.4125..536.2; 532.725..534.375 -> 0.14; 8.6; 8.36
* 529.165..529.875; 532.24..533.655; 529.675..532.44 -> -0.07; 8.48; 7.75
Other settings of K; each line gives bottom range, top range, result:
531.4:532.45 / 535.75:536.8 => 1.02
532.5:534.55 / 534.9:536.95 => 1.06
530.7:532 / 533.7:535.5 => 0.90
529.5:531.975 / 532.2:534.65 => 0.93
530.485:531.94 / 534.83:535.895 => 0.91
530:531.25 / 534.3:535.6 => 0.98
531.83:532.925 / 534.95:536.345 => 1.10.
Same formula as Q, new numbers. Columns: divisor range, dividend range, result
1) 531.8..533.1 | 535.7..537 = 1.10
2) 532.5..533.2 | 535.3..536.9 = 1.17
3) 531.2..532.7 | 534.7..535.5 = 0.96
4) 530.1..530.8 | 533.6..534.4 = 0.93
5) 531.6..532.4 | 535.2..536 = 0.97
